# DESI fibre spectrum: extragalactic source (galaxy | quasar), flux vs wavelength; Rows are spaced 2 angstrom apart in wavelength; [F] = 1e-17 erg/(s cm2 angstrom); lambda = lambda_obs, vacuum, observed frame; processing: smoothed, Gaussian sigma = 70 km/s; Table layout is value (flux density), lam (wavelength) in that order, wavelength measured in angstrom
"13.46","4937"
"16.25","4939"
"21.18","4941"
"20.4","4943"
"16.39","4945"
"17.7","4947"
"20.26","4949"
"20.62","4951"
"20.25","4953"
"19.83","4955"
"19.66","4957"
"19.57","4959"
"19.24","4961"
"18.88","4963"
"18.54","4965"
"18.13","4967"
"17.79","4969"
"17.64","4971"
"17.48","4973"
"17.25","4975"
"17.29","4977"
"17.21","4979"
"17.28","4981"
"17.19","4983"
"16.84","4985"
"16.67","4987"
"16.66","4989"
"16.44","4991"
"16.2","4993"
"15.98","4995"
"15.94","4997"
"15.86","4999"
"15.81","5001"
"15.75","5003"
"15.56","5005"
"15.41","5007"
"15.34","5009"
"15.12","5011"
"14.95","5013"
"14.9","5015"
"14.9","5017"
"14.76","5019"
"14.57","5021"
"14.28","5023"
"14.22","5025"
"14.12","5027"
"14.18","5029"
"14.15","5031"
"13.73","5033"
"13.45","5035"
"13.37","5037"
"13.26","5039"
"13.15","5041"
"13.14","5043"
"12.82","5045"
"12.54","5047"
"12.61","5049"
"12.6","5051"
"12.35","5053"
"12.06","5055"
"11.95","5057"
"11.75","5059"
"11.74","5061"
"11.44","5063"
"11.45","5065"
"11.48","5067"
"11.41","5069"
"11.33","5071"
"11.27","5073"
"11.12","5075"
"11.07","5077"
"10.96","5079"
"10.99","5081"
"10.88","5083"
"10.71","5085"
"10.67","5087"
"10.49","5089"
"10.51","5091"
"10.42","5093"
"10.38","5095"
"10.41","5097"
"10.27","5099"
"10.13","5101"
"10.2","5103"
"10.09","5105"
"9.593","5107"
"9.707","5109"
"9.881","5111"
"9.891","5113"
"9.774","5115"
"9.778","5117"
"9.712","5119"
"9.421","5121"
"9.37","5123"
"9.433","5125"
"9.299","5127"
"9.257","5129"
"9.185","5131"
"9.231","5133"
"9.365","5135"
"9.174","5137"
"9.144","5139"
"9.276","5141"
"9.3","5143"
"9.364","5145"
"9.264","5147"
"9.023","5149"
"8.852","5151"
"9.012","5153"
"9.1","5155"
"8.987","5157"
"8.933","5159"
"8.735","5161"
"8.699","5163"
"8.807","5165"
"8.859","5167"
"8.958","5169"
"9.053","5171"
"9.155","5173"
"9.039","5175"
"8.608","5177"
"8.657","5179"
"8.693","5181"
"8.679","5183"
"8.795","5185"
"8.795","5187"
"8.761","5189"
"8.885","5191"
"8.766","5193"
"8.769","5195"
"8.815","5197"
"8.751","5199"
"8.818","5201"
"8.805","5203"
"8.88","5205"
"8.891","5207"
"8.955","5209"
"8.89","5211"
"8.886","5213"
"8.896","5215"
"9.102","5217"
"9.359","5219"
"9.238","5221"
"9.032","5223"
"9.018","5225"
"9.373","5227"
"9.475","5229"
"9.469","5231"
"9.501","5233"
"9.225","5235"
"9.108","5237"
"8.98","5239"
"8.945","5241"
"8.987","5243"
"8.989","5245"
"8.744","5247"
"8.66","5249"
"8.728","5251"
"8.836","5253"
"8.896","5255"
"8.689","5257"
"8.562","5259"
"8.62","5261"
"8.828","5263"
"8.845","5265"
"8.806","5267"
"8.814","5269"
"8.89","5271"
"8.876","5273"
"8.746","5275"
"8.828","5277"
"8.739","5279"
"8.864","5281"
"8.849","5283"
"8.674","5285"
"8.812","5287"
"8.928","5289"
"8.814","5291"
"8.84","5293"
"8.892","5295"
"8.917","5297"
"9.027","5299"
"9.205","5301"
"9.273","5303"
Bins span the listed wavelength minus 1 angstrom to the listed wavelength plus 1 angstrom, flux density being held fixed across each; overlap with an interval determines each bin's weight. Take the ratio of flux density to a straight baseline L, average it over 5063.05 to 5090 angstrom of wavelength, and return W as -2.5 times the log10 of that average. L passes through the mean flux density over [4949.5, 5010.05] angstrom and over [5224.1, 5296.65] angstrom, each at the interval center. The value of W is 0.29 mag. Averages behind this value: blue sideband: 17.4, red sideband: 8.91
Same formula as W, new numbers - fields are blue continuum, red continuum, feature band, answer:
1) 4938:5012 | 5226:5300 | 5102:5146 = 0.35 mag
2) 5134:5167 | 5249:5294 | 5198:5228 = -0.01 mag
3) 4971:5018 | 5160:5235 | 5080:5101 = 0.21 mag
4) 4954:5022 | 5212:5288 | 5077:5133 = 0.30 mag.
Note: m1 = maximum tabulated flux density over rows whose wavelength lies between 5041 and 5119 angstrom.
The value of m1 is 13.15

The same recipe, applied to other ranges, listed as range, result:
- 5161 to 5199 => 9.155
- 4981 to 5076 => 17.28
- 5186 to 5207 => 8.891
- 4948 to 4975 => 20.62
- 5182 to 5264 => 9.501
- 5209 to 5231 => 9.475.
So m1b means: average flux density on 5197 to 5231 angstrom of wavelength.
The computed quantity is 9.03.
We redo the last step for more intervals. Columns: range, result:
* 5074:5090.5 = 10.9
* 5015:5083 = 12.7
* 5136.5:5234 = 8.98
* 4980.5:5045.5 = 15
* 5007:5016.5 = 15.1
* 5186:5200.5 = 8.79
